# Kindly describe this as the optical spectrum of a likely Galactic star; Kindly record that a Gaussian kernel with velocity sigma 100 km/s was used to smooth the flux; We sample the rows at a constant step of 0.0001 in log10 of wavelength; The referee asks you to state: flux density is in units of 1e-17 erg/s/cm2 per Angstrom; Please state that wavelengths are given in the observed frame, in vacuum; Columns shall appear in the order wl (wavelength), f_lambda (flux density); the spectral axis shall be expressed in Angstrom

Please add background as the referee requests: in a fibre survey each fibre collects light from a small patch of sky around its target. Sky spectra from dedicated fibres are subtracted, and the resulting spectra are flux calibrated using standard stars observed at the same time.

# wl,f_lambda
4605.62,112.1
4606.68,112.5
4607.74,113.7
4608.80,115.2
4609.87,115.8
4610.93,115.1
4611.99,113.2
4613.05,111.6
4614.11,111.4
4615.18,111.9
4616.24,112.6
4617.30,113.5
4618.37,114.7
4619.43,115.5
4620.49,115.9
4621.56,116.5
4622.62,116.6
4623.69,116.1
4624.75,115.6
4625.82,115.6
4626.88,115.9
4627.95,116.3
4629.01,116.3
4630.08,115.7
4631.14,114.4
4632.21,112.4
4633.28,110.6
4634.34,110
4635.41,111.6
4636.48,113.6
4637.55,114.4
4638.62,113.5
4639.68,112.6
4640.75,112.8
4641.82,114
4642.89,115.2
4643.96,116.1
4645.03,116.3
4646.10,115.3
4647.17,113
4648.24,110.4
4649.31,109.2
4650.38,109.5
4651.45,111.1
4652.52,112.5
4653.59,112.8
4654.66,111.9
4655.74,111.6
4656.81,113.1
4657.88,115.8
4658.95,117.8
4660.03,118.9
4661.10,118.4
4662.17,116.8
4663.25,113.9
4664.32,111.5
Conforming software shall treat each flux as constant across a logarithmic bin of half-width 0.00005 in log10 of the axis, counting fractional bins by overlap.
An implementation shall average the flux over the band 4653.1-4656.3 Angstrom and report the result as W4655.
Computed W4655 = 112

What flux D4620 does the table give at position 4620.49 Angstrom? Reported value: 115.9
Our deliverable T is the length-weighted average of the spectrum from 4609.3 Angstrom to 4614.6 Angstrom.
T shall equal 113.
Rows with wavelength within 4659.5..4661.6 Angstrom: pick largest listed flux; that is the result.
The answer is 118.9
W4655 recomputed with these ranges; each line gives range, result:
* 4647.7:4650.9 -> 110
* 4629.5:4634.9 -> 113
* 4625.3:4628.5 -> 116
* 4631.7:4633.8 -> 111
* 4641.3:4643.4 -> 115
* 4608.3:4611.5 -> 115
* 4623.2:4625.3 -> 116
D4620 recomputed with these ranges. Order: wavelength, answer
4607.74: 113.7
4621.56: 116.5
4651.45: 111.1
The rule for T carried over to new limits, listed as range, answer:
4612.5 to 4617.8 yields 112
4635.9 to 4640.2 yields 114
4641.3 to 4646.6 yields 115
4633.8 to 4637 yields 112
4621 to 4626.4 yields 116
